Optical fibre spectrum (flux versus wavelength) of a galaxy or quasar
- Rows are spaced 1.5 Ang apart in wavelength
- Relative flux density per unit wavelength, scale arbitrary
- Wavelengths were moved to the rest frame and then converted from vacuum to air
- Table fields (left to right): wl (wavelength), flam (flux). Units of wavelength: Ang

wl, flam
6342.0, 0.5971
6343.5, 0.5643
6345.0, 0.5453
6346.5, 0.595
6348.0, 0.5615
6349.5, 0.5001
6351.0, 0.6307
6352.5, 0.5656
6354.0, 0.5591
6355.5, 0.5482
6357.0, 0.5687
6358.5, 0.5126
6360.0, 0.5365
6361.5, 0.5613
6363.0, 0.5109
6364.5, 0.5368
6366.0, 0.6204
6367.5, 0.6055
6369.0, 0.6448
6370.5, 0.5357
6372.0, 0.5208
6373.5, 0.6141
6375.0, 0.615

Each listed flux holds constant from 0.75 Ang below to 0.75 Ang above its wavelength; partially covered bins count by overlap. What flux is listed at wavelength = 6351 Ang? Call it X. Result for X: 0.6307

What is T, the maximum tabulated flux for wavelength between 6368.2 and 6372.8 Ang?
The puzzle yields 0.6448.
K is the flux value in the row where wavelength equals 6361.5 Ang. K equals 0.5613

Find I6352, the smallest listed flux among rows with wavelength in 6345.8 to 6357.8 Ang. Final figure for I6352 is 0.5001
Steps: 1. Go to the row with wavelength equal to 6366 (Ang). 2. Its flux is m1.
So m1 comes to 0.6204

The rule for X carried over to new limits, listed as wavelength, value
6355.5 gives 0.5482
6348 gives 0.5615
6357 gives 0.5687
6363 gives 0.5109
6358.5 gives 0.5126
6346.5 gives 0.595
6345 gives 0.5453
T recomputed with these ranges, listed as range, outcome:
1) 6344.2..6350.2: 0.595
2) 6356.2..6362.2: 0.5687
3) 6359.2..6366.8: 0.6204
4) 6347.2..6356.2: 0.6307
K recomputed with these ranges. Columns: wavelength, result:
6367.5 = 0.6055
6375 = 0.615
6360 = 0.5365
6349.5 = 0.5001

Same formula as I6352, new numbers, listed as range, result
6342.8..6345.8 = 0.5453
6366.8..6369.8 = 0.6055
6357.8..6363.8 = 0.5109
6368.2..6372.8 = 0.5208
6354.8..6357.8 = 0.5482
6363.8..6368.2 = 0.5368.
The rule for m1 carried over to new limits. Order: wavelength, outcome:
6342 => 0.5971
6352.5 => 0.5656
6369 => 0.6448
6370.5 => 0.5357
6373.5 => 0.6141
